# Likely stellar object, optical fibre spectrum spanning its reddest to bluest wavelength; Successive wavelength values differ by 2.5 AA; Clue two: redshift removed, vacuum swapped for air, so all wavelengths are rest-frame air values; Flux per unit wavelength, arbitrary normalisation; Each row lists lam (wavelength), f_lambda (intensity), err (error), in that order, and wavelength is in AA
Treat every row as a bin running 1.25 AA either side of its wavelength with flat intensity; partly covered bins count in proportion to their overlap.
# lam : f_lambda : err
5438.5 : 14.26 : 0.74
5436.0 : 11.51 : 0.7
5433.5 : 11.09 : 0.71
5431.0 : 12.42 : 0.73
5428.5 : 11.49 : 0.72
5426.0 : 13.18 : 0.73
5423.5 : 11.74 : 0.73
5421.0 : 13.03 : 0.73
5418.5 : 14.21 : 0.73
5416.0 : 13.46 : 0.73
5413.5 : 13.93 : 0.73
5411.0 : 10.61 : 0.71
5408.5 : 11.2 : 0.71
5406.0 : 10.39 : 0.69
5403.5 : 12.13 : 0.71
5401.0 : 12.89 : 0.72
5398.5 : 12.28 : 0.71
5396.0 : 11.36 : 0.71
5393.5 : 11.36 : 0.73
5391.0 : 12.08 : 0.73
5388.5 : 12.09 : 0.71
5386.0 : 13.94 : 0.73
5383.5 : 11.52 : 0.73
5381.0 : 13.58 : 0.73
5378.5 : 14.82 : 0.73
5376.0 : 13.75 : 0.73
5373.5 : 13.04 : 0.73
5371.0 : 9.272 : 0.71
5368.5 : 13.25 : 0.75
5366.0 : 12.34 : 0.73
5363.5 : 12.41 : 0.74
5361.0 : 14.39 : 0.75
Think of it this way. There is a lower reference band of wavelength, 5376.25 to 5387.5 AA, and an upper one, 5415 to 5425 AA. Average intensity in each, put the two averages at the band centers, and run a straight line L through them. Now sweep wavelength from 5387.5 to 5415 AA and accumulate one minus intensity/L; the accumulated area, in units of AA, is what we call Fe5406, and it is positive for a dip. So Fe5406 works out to 2.9 AA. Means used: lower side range 13.5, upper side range 13.1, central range 11.9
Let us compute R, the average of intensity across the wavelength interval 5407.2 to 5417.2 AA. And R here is 12.3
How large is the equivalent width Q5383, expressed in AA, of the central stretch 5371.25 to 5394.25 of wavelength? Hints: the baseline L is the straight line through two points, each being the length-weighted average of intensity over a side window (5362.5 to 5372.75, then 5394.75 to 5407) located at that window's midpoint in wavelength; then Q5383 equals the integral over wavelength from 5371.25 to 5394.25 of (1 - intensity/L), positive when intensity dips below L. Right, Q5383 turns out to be -1.8 AA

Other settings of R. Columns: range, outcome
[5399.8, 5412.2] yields 11.4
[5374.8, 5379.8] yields 14.3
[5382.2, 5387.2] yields 12.7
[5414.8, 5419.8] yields 13.8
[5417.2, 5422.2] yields 13.6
